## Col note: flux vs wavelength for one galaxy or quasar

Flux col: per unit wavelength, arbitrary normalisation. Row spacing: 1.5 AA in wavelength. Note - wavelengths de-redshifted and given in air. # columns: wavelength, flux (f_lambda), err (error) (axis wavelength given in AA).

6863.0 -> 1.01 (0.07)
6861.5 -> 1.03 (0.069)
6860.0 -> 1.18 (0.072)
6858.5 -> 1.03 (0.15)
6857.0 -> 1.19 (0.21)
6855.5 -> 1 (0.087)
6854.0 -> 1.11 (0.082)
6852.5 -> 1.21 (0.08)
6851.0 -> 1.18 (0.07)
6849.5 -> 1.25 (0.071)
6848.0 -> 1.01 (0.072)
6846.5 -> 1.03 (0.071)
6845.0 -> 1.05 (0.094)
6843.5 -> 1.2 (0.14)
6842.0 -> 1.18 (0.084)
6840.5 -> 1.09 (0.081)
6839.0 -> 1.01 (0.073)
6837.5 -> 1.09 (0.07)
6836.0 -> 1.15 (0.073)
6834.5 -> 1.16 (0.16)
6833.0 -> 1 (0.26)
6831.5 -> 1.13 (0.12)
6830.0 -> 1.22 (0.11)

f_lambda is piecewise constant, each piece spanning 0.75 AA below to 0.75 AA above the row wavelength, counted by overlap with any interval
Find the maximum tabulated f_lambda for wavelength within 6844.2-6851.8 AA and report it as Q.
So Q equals 1.25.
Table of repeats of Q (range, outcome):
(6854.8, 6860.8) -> 1.19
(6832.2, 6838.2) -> 1.16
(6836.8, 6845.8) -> 1.2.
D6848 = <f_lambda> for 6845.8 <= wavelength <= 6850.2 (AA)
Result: 1.1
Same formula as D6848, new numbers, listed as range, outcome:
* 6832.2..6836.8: 1.1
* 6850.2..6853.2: 1.2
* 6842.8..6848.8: 1.07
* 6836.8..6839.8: 1.05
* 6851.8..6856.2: 1.11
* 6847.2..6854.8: 1.15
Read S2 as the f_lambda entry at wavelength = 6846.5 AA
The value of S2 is 1.03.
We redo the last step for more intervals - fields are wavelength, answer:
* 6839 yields 1.01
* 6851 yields 1.18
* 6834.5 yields 1.16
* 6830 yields 1.22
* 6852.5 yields 1.21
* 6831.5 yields 1.13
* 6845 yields 1.05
